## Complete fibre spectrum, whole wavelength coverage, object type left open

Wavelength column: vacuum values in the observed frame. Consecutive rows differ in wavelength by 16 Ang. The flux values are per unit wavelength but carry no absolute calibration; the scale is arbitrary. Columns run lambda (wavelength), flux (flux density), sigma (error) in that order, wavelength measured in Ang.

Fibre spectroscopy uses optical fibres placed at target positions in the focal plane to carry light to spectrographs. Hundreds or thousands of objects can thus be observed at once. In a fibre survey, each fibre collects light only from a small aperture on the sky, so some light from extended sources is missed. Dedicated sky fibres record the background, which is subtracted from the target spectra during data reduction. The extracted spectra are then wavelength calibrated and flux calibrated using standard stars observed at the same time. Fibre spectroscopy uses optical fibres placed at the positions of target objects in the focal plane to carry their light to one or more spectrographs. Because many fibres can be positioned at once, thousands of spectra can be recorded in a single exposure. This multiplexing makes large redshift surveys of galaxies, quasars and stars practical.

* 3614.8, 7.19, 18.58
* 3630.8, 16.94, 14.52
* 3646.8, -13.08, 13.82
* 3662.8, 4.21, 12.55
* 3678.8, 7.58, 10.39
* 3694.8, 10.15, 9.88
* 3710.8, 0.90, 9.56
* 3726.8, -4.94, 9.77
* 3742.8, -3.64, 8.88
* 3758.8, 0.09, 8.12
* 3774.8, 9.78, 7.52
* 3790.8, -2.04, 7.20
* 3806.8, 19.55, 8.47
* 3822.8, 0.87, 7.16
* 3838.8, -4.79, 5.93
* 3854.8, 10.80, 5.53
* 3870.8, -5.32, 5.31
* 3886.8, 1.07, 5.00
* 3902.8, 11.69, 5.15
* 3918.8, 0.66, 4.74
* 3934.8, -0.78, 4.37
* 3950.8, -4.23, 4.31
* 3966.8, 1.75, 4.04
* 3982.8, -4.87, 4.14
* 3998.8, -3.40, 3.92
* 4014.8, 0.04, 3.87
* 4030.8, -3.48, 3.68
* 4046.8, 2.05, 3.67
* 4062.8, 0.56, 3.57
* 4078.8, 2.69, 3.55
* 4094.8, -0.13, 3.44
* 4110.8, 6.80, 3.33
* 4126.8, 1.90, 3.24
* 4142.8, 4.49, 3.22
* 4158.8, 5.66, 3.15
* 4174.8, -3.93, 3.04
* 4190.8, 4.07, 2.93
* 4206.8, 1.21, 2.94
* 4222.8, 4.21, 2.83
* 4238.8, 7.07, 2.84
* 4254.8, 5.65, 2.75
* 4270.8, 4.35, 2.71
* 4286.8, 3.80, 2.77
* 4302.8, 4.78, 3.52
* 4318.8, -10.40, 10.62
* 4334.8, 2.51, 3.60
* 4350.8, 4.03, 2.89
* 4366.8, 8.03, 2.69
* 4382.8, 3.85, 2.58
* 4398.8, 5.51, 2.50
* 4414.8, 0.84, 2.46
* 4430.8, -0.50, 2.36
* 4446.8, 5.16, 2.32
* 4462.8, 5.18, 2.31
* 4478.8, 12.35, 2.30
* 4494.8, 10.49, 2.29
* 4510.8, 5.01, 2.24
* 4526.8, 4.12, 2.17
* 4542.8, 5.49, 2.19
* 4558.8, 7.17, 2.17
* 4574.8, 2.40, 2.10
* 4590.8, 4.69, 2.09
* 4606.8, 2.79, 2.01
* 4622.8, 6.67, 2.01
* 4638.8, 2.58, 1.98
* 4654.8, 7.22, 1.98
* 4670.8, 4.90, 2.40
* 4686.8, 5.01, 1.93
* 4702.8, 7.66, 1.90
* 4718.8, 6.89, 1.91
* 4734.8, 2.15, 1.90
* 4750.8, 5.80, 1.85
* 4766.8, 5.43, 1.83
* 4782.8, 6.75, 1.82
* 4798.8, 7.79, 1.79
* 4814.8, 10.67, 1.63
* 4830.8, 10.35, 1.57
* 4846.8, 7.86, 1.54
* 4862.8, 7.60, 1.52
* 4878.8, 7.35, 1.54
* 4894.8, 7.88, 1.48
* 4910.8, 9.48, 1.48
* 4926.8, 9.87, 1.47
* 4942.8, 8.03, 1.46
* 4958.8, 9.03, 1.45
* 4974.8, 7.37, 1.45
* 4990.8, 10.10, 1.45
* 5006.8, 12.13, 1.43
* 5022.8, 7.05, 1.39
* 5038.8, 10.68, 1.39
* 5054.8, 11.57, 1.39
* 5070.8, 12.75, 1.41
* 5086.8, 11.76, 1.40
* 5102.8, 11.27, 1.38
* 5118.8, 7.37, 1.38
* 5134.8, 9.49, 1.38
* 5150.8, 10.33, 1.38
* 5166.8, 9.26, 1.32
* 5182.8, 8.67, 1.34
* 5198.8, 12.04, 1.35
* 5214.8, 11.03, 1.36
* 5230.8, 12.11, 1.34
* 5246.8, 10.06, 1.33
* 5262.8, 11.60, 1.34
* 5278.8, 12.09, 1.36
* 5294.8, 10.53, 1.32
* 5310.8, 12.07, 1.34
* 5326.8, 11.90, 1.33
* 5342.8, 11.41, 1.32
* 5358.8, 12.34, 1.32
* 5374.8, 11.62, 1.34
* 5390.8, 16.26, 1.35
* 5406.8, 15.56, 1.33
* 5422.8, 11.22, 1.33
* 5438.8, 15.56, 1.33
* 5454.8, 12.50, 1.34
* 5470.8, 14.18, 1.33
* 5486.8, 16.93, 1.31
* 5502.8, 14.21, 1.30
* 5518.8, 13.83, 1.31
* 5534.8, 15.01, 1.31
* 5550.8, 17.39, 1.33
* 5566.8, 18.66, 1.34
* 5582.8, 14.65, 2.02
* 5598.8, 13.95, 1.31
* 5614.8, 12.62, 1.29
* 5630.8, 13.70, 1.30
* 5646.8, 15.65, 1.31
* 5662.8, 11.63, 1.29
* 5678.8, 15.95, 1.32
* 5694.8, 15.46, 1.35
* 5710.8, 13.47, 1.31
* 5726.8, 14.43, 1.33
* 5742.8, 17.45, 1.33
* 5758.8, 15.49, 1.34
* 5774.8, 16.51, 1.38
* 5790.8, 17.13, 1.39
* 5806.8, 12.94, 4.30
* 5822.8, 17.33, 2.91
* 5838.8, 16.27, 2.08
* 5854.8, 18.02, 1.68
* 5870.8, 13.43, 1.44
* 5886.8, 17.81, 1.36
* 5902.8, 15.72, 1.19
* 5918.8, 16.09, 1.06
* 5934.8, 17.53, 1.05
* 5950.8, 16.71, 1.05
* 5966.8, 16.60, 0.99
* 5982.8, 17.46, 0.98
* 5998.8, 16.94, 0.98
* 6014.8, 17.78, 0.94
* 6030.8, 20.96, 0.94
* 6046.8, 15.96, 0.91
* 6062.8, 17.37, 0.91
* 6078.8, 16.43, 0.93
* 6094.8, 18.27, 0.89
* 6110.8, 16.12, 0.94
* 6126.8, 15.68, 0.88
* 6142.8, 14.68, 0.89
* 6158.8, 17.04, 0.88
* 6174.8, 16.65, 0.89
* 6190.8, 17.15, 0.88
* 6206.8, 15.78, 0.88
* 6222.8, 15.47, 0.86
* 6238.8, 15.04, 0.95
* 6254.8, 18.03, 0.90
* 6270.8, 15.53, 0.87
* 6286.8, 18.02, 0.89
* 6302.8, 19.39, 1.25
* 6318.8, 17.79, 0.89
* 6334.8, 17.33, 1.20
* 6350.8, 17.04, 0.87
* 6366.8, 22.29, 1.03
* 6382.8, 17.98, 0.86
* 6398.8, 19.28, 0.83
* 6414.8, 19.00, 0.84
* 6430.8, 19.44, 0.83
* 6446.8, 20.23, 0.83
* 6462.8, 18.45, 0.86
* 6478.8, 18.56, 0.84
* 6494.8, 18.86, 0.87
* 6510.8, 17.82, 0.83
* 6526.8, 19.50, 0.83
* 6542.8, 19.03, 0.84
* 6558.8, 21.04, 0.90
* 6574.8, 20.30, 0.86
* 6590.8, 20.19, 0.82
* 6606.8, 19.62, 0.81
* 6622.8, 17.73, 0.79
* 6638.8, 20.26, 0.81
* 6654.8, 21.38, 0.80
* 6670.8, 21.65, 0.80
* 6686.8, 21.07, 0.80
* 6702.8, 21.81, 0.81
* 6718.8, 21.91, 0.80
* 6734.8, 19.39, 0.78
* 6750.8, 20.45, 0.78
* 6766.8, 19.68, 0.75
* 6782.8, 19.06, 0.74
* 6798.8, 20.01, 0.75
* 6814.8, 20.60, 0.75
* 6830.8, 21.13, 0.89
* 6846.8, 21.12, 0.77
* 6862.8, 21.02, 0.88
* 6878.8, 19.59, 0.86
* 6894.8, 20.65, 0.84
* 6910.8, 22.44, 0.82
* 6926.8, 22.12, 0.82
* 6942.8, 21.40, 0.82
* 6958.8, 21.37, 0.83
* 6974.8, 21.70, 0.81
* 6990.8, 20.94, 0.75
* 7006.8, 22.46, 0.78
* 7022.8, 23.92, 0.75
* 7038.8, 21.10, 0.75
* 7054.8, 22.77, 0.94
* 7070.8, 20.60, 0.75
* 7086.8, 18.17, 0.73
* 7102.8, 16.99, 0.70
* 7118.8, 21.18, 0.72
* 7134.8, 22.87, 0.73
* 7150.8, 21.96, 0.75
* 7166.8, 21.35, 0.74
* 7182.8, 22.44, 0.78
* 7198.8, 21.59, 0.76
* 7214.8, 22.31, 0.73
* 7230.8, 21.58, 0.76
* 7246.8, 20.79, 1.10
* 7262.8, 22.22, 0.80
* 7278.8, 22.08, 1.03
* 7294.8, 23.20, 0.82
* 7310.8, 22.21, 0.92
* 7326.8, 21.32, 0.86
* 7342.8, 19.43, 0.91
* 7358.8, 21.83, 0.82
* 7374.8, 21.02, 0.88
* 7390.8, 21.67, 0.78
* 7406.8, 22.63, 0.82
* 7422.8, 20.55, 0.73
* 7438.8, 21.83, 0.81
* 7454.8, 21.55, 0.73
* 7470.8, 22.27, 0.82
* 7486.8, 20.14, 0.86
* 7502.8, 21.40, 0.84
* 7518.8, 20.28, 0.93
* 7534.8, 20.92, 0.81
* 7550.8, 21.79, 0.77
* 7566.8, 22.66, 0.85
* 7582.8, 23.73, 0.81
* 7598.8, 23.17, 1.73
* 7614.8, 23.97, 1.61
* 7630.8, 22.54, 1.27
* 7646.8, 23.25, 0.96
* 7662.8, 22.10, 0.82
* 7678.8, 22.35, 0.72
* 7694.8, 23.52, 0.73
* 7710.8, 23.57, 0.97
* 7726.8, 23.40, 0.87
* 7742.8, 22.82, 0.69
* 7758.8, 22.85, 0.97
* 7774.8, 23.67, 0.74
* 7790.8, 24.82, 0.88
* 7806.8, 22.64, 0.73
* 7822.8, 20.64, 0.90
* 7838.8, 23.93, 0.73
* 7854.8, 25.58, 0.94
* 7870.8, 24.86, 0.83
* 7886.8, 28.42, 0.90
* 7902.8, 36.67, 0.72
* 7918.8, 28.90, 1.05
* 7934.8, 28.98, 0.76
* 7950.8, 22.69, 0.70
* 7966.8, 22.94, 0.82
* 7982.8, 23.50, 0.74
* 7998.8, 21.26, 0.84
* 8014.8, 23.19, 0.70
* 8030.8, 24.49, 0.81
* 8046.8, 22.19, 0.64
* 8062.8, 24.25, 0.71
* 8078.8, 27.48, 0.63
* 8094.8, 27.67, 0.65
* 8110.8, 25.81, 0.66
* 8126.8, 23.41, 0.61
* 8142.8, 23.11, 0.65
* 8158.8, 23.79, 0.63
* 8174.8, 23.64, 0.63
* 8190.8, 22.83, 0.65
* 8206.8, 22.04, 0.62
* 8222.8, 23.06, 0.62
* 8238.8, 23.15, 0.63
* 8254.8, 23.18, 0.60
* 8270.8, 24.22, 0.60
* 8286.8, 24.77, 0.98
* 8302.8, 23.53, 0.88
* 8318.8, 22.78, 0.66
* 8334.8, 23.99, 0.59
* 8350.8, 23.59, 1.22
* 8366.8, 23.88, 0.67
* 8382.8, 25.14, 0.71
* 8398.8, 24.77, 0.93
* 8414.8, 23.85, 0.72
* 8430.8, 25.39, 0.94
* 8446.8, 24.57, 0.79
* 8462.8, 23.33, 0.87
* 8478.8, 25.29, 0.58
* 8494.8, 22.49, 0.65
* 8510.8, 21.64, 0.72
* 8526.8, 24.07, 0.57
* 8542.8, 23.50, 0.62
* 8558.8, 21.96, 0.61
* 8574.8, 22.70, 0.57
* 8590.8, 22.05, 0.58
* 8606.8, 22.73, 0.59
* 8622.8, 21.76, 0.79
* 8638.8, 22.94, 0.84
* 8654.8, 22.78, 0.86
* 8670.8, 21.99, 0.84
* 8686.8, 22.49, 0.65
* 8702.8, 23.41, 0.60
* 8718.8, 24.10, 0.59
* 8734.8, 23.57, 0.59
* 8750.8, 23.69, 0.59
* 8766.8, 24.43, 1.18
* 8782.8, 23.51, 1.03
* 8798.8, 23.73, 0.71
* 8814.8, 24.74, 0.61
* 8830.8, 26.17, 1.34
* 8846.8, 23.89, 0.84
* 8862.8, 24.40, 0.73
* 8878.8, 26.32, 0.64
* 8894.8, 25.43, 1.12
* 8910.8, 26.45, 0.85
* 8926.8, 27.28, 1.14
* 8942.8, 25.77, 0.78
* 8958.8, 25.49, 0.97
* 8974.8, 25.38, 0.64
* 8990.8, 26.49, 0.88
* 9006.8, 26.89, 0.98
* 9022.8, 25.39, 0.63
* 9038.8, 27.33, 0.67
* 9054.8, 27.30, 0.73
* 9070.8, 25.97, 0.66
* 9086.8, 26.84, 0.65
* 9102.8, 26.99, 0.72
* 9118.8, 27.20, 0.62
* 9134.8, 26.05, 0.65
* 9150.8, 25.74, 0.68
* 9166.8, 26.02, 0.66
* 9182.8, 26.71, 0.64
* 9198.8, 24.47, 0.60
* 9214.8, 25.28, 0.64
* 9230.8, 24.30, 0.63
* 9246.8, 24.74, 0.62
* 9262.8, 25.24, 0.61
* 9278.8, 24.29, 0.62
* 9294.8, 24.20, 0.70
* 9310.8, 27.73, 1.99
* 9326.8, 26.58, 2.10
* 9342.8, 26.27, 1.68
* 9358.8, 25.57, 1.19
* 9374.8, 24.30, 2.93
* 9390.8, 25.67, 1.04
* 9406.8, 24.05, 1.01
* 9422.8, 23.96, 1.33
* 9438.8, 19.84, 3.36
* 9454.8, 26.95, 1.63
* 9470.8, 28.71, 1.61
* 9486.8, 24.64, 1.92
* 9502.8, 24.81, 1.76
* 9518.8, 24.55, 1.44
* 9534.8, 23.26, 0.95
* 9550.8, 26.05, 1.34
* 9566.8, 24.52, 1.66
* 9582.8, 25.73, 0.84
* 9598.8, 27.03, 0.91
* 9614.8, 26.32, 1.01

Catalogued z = 0.20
